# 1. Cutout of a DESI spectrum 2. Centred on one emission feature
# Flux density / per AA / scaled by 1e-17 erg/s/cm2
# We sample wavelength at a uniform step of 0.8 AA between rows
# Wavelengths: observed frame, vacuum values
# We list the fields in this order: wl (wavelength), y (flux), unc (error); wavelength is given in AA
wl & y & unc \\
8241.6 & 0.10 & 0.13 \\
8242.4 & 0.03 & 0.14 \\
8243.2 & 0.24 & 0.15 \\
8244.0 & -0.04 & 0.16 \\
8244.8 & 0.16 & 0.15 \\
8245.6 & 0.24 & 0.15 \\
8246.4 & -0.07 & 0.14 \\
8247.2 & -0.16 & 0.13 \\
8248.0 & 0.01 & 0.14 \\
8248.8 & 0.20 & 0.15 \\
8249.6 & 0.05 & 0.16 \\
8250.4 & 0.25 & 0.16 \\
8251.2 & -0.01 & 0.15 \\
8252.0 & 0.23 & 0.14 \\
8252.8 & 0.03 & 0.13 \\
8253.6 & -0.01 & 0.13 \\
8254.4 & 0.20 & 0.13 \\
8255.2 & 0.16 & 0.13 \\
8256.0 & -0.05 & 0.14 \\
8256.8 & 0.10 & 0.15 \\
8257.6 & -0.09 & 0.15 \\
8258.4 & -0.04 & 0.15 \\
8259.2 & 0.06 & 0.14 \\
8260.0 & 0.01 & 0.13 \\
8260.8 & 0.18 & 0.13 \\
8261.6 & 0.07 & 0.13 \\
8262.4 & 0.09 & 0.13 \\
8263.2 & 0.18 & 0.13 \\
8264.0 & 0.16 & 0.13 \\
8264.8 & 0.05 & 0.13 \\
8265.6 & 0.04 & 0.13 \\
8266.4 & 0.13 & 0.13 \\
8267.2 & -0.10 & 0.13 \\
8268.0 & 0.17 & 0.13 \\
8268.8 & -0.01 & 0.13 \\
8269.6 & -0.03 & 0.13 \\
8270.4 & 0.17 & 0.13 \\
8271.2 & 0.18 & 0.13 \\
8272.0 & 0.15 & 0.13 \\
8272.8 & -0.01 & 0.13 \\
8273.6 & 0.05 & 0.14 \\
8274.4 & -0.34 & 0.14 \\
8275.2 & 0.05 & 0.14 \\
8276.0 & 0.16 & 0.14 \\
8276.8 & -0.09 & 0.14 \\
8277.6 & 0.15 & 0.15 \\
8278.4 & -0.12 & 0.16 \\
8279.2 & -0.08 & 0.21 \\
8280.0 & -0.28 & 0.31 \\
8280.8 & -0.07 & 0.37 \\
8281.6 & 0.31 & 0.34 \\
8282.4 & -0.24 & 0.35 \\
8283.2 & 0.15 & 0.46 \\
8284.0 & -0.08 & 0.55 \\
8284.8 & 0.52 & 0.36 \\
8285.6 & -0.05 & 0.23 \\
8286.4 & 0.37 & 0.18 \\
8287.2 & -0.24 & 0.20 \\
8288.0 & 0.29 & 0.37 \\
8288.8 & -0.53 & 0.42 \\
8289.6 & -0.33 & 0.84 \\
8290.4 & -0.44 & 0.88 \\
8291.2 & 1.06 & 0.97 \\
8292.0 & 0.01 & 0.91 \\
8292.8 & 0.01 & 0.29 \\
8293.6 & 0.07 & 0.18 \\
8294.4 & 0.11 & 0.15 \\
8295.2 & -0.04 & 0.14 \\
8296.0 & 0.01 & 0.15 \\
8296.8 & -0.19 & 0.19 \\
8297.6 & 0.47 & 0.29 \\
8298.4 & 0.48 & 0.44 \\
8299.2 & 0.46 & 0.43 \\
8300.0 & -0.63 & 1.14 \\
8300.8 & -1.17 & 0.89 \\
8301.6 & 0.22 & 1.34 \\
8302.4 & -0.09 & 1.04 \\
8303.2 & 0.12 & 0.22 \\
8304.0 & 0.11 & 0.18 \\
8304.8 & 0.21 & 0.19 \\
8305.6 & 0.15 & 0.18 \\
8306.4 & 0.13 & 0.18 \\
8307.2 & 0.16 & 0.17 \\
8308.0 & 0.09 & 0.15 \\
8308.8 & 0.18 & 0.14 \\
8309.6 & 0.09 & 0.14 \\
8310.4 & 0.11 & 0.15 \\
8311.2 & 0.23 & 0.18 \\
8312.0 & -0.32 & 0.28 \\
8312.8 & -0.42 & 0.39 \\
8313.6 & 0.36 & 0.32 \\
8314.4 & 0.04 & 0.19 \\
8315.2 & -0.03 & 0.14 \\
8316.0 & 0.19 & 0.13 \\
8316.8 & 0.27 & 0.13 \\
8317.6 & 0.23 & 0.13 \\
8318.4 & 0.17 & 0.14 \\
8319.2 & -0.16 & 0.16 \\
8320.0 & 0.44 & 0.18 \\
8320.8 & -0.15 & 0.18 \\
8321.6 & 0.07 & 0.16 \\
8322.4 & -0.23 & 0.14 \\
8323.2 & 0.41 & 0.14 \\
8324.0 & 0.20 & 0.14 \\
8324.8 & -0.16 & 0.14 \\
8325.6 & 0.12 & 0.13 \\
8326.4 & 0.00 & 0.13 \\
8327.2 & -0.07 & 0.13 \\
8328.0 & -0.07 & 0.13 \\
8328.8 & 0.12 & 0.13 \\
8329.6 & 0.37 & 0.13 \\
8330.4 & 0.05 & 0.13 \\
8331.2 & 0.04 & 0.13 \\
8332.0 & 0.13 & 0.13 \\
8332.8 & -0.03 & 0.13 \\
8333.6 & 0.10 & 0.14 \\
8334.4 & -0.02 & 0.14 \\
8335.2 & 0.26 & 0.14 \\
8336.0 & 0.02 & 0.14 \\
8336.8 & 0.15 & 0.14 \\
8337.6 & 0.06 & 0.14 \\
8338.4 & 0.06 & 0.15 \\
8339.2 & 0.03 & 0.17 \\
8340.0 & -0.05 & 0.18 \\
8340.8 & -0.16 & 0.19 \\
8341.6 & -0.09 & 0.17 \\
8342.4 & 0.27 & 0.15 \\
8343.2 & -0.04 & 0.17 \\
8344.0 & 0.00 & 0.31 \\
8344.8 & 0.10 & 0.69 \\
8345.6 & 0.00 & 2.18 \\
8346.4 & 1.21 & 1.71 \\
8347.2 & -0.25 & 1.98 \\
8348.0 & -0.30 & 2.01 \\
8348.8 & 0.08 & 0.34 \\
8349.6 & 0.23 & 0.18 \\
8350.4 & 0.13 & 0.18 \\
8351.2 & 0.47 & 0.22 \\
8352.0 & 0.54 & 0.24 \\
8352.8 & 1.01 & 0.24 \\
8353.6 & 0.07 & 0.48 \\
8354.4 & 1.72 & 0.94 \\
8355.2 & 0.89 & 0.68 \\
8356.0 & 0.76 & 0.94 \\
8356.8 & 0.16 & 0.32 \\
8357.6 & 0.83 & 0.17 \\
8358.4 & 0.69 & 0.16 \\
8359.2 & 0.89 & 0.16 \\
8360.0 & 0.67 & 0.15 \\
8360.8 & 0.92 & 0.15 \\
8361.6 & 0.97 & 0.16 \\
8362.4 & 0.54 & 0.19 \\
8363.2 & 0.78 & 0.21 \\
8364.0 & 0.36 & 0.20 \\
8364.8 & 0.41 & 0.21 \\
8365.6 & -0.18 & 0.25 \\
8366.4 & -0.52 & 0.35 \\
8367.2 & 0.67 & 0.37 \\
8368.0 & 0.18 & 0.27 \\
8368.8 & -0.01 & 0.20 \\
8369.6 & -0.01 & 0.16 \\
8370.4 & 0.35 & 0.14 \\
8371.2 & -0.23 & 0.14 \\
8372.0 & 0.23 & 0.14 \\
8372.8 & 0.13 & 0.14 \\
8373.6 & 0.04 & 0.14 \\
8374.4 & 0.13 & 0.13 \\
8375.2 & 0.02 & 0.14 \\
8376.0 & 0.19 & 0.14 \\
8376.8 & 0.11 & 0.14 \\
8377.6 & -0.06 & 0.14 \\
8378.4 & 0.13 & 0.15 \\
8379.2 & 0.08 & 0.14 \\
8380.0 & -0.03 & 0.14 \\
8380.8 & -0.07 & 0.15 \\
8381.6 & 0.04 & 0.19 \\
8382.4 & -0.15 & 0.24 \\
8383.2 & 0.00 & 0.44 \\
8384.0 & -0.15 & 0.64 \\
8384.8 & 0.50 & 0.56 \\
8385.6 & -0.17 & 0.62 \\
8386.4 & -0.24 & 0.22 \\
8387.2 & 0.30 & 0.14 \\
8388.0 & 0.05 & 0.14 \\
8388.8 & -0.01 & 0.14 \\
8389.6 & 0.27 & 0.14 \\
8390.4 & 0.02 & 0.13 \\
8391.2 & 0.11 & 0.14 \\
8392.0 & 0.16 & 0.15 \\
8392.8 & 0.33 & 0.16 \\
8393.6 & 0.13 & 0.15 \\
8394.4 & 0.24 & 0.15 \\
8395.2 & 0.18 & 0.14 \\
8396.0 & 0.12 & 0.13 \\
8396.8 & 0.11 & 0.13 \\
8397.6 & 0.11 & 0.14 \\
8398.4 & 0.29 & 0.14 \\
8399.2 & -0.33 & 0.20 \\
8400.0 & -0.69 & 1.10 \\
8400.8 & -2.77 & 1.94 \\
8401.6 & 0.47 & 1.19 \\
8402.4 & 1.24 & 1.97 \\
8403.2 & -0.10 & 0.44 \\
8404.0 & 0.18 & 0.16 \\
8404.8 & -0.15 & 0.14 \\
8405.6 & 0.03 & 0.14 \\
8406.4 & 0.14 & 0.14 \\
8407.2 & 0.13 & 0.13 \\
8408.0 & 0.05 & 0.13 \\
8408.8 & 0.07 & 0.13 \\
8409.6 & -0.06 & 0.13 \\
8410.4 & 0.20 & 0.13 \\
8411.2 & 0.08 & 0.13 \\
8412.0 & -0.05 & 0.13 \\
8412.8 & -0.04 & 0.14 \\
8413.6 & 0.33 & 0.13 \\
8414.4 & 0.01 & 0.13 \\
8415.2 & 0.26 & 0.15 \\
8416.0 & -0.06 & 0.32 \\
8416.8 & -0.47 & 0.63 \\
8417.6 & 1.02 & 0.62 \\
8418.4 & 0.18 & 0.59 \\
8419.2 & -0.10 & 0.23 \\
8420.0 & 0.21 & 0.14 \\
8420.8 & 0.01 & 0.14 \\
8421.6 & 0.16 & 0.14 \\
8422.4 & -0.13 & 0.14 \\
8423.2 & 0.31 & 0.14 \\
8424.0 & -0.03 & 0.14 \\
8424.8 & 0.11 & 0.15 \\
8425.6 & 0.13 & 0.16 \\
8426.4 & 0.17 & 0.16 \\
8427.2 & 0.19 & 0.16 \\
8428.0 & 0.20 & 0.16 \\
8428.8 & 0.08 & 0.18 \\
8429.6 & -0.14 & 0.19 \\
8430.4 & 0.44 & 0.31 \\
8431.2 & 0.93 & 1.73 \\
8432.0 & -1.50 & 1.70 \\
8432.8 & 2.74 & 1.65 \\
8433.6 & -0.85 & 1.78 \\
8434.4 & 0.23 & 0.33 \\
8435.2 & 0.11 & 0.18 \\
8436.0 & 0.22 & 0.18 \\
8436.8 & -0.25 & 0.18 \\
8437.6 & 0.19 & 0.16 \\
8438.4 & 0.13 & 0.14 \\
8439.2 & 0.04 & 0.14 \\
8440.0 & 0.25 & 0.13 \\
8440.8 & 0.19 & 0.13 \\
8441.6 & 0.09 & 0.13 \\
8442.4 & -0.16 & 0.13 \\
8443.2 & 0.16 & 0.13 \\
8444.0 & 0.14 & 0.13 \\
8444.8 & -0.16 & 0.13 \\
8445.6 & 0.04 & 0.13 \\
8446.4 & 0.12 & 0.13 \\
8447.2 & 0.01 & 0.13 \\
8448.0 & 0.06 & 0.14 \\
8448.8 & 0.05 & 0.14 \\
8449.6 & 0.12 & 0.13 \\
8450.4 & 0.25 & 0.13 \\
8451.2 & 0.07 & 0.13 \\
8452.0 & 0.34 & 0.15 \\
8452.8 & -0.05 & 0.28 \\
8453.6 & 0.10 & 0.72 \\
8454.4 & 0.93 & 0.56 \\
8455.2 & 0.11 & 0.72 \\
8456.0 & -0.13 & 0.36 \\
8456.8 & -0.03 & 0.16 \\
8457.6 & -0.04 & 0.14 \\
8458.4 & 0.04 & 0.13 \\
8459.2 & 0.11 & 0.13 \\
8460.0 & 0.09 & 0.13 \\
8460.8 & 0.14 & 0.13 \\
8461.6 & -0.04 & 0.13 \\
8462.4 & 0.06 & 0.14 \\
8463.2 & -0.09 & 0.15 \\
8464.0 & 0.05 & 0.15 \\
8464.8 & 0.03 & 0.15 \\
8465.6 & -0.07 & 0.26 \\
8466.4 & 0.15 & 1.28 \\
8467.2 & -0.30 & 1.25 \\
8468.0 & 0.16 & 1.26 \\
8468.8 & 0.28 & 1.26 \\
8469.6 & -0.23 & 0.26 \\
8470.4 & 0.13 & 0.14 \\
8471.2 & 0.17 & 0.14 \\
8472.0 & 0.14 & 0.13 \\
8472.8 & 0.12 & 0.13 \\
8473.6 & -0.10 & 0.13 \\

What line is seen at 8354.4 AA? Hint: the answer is [O II]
